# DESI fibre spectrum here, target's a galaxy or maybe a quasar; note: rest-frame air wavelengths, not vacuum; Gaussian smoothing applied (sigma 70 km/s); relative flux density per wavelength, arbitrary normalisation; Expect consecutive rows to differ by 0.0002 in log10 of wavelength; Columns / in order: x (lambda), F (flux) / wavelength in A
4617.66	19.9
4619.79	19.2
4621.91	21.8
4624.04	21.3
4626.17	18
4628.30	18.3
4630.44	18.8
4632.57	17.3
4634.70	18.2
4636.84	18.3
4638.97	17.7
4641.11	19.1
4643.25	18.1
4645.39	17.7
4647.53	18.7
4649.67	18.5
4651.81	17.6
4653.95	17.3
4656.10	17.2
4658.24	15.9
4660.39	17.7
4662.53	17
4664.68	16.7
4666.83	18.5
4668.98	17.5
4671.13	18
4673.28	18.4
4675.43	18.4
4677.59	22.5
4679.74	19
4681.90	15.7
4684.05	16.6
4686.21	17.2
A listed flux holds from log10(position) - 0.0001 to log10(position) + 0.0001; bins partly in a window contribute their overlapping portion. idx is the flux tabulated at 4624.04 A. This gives 21.3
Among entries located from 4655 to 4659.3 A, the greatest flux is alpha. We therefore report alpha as 17.2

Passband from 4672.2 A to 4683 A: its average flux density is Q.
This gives 18.8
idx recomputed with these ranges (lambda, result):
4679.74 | 19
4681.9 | 15.7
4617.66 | 19.9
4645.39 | 17.7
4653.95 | 17.3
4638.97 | 17.7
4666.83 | 18.5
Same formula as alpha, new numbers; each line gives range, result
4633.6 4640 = 18.3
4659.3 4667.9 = 18.5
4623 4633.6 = 21.3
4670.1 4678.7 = 22.5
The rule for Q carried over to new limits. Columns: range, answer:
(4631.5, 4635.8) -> 17.8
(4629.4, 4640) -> 18.1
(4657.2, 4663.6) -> 16.9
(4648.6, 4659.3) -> 17.3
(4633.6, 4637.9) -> 18.2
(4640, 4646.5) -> 18.3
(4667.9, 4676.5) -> 18.1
